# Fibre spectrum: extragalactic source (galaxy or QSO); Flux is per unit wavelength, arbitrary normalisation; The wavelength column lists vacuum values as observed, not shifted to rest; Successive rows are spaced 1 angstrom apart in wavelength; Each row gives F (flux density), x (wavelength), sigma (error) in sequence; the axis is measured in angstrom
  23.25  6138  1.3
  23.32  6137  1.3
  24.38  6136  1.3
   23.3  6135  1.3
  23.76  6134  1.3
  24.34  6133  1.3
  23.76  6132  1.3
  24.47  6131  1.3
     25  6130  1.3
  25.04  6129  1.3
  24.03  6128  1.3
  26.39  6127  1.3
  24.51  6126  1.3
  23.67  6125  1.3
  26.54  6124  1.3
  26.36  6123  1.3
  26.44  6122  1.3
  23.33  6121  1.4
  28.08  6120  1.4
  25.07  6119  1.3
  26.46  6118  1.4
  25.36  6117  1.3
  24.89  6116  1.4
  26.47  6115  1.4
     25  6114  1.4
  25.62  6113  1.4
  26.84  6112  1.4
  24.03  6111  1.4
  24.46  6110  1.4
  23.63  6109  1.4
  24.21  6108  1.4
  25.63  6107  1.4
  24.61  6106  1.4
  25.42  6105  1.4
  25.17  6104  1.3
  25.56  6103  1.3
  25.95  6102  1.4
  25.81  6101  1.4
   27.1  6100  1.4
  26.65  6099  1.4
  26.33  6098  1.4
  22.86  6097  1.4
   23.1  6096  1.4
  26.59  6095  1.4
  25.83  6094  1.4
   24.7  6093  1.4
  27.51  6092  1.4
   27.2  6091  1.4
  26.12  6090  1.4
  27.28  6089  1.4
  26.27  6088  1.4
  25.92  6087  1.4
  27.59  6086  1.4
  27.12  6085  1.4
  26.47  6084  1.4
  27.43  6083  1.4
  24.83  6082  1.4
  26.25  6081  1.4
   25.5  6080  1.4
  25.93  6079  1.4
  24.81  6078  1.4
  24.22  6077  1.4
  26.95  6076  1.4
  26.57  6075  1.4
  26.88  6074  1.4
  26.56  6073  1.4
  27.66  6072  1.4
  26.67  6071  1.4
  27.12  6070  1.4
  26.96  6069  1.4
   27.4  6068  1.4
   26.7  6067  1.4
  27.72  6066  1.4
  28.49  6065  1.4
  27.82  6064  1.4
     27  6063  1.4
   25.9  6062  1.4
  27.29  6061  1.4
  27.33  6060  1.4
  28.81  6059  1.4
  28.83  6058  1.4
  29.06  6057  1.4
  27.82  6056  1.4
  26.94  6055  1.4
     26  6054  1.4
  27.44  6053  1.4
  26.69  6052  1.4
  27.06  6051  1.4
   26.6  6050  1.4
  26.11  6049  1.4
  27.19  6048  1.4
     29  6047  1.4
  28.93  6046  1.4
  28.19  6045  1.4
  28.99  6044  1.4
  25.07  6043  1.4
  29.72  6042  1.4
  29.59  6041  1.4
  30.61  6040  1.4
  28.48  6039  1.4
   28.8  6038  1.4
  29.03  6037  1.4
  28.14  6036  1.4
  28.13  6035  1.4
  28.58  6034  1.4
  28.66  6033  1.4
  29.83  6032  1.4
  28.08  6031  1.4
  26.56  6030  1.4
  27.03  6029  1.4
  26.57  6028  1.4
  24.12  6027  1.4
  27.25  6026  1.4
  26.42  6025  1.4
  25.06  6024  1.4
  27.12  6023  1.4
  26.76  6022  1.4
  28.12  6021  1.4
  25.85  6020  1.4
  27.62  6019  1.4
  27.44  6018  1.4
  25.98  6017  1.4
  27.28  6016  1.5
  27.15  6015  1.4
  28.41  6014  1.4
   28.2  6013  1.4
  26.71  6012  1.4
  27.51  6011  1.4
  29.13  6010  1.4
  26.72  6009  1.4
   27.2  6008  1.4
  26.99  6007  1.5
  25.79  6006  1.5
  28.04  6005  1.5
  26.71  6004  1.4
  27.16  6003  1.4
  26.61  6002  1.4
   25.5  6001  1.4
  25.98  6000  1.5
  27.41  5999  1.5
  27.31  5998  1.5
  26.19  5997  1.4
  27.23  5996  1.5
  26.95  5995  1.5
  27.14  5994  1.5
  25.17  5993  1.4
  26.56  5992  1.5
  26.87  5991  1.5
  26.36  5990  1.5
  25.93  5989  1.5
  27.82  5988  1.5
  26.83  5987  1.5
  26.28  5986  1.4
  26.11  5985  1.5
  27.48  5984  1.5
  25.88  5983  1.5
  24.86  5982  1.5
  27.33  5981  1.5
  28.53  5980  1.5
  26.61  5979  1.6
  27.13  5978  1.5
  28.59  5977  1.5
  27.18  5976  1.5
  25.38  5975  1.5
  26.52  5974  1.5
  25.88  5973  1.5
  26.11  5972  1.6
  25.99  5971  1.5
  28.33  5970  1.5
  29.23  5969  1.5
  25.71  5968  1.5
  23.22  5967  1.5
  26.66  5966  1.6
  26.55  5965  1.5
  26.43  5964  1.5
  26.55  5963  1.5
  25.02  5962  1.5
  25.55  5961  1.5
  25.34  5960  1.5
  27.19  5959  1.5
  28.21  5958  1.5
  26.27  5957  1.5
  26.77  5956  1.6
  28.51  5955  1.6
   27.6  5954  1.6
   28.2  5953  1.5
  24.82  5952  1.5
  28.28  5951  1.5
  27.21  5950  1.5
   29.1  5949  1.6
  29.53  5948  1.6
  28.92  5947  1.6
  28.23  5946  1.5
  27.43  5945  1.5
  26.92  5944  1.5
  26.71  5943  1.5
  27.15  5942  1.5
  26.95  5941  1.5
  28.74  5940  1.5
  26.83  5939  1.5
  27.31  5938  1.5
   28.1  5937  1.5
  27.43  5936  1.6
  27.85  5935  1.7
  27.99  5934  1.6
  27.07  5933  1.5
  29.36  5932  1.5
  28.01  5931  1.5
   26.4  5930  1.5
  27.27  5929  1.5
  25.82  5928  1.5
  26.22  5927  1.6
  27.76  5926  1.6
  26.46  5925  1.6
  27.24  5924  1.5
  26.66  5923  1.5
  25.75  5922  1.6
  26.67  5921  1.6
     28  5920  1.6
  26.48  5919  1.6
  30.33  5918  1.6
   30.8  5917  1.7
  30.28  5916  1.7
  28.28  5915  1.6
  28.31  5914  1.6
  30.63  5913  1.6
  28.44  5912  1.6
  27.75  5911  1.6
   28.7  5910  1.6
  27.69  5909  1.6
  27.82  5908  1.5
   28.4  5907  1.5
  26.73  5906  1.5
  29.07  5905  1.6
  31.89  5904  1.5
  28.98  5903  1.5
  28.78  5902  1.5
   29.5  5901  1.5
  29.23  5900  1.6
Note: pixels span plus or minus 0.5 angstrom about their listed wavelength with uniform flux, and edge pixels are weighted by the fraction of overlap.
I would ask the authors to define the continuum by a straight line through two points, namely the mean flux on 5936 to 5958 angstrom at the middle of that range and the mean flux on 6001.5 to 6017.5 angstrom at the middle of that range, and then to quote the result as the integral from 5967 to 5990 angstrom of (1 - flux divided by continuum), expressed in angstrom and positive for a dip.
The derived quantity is 0.6 angstrom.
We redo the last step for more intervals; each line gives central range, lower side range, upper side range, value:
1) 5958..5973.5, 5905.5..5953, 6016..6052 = 0.8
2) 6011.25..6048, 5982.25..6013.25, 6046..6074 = -0.8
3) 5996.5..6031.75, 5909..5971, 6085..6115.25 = -0.4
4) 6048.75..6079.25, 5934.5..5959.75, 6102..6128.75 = -1.2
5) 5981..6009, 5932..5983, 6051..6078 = 0.5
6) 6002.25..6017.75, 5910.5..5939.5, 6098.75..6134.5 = -0.3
